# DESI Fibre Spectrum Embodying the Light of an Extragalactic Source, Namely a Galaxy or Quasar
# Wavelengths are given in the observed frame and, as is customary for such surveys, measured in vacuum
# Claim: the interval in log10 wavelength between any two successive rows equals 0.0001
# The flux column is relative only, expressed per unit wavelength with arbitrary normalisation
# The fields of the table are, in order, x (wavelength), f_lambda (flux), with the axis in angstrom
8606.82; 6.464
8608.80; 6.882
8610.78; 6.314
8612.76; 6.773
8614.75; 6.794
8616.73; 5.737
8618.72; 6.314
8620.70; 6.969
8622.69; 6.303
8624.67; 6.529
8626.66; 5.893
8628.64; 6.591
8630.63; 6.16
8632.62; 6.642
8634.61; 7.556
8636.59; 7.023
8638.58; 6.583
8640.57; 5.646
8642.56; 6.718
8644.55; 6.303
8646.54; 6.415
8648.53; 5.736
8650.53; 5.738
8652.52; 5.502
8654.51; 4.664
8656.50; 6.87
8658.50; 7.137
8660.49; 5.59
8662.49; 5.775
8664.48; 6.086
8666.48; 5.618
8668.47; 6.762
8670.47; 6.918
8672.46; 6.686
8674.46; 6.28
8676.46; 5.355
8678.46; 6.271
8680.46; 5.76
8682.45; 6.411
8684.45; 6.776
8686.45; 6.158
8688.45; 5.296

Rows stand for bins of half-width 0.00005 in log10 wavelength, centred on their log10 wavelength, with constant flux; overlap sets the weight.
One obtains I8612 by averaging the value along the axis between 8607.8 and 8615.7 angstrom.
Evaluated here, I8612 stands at 6.69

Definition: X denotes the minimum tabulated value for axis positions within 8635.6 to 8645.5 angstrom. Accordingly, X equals 5.646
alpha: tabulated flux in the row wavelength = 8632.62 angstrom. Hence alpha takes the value 6.642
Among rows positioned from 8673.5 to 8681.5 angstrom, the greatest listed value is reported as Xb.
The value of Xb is 6.28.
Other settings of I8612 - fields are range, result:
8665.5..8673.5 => 6.5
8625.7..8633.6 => 6.32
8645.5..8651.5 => 5.96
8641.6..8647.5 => 6.48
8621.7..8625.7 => 6.41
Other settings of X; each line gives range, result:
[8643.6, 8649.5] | 5.736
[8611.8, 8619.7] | 5.737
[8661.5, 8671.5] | 5.618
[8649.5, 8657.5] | 4.664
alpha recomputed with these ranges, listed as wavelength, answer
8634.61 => 7.556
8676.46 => 5.355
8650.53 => 5.738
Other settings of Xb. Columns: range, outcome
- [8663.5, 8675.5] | 6.918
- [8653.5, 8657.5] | 6.87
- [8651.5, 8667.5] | 7.137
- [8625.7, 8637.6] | 7.556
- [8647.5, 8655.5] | 5.738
